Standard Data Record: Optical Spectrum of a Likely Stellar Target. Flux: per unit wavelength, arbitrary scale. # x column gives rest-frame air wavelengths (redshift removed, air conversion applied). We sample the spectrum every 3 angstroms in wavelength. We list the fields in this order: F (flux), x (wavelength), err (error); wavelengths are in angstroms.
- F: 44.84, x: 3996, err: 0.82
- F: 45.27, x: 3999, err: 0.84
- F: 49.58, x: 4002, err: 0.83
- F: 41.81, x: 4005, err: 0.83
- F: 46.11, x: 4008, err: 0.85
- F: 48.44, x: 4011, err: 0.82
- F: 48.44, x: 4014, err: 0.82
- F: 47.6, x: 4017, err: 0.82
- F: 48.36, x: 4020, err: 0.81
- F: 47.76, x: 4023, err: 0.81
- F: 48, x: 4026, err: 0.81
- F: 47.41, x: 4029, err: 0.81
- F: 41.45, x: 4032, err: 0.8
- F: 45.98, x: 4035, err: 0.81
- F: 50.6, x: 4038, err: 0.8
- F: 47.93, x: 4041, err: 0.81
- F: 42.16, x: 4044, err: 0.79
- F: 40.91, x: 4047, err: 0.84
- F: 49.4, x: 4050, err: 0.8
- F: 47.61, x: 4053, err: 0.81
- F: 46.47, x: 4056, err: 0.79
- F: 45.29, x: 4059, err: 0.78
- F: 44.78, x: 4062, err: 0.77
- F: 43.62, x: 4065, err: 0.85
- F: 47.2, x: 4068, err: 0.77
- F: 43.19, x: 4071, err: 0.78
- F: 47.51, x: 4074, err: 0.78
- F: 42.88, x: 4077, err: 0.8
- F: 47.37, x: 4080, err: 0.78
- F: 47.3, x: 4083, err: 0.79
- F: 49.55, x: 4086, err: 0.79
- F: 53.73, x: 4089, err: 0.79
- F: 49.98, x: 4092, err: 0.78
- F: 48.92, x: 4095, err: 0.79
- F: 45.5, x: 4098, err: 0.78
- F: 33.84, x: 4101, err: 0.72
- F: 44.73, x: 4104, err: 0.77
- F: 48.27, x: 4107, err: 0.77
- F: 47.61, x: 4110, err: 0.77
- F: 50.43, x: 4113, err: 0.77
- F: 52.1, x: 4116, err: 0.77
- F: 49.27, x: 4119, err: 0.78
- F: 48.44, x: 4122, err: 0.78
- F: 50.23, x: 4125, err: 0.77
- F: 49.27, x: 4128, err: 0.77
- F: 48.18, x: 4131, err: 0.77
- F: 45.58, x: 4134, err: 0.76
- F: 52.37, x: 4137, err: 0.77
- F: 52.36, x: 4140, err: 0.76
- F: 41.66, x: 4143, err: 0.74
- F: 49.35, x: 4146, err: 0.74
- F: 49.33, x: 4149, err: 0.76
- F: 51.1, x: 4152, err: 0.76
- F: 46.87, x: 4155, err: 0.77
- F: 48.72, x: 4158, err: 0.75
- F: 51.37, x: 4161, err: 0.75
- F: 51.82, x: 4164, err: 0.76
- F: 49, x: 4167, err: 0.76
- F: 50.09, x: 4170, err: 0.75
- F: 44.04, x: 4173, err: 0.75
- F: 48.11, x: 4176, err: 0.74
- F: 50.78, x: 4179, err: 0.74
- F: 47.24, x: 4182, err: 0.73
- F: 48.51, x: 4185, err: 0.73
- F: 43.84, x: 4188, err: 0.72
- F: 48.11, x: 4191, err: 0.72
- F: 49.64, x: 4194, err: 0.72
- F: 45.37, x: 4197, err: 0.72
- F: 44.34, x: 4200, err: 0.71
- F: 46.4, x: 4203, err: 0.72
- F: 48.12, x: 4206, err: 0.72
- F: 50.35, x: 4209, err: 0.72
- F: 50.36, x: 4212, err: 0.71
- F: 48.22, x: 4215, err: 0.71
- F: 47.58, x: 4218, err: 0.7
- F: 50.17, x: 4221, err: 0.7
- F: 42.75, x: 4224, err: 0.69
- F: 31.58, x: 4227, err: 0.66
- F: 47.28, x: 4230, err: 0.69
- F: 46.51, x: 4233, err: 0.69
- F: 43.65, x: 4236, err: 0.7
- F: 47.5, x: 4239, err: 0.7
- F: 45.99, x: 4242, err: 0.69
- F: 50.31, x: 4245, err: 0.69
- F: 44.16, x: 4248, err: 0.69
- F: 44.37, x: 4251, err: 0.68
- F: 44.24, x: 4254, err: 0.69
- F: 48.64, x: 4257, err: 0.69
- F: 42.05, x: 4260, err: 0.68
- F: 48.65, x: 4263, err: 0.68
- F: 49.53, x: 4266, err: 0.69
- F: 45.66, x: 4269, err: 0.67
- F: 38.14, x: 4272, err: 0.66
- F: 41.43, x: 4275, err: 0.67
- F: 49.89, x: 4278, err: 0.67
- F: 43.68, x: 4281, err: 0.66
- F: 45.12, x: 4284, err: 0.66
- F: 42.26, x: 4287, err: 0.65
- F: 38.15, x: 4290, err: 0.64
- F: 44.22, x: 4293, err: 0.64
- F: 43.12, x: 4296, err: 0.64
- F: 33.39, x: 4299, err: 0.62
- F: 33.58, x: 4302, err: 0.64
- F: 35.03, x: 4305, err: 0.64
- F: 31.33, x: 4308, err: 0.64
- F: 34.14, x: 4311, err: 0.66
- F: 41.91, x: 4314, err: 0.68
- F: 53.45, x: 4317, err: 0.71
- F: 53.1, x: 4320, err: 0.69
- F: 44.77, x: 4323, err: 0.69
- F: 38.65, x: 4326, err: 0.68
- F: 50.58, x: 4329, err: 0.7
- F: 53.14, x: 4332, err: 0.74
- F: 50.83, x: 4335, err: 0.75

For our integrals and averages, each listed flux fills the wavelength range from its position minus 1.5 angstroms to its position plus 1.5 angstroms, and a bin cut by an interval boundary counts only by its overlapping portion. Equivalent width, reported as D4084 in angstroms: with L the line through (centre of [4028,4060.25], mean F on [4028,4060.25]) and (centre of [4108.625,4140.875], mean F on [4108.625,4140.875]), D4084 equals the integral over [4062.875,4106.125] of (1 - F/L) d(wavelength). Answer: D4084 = 1.5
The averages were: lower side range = 45.9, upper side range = 49.6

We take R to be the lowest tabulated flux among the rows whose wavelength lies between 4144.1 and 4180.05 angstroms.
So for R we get 44.04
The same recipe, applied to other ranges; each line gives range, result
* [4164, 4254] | 31.58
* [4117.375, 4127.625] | 48.44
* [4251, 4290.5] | 38.14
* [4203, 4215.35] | 46.4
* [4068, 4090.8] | 42.88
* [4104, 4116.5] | 44.73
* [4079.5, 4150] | 33.84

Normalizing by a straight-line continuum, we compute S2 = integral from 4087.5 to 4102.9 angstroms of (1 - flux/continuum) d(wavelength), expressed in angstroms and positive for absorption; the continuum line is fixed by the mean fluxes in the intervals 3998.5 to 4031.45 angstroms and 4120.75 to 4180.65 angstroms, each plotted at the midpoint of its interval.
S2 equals 0.6 angstroms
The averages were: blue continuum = 47.1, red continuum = 48.9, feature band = 46.4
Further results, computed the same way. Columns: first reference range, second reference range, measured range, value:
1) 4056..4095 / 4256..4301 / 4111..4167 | -4.3 angstroms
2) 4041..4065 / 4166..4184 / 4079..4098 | -1.3 angstroms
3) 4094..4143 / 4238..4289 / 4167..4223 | -1.7 angstroms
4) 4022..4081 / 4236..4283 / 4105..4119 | -1.1 angstroms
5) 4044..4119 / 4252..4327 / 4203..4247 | -2.6 angstroms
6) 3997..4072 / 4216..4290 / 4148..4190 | -2.9 angstroms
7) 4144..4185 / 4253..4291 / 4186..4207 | 0.5 angstroms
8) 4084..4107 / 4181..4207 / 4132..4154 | -0.9 angstroms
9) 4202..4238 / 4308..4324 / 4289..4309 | 3.3 angstroms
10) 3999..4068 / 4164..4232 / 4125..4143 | -0.8 angstroms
